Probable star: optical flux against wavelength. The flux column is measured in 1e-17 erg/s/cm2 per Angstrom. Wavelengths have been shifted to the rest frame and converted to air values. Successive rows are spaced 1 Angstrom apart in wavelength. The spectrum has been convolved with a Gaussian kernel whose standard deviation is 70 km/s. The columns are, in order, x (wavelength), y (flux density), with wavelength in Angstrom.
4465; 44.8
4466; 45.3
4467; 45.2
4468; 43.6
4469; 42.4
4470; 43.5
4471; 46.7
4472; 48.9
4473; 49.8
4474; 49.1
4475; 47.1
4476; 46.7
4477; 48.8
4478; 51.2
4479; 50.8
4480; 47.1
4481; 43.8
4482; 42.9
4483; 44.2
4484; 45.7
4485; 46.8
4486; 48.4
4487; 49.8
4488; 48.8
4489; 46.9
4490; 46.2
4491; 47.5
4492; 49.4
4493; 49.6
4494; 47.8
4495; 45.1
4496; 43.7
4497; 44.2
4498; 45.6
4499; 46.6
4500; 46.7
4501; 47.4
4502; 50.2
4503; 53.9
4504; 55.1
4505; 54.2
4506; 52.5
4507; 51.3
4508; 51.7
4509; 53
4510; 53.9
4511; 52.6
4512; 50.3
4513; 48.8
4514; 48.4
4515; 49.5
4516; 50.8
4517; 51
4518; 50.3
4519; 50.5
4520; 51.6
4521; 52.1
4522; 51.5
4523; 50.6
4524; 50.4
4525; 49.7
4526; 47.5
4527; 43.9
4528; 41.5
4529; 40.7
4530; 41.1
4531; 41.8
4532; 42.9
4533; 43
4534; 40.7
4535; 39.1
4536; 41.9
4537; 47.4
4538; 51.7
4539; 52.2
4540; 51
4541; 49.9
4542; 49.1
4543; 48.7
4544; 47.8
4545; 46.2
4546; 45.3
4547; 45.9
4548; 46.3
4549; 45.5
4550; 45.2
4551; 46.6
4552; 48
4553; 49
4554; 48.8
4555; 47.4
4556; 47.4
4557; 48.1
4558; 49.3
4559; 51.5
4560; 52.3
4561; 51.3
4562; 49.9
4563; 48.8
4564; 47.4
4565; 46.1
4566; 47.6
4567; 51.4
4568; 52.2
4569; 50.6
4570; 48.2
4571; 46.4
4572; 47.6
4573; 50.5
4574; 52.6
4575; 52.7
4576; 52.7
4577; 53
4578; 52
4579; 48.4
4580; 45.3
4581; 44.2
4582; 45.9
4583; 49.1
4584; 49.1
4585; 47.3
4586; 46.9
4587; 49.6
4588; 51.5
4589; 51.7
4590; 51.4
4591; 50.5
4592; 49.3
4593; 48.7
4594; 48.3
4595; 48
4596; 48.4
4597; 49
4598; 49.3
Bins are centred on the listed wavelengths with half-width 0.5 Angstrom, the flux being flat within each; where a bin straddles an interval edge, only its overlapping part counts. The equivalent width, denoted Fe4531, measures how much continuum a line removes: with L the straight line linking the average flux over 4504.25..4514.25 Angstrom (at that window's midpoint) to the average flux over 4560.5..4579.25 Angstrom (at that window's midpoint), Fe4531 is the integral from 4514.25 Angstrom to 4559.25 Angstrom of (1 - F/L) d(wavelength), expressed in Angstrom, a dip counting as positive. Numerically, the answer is 3.2 Angstrom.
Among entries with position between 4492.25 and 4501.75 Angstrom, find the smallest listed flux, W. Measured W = 43.7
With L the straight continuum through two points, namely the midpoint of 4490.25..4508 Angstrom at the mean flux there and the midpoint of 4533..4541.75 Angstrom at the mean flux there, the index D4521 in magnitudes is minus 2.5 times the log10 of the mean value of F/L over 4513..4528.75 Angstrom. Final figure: -0.03 mag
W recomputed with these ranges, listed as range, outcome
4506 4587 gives 39.1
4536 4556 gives 41.9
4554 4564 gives 47.4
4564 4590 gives 44.2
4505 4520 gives 48.4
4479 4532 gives 40.7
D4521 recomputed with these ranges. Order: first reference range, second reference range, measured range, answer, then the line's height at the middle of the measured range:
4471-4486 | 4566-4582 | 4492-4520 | -0.04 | 48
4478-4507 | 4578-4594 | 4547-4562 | 0.00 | 48.5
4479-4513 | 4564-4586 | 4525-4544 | 0.08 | 48.8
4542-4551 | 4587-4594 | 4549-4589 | -0.01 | 48.5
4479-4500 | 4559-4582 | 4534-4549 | 0.03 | 48.5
